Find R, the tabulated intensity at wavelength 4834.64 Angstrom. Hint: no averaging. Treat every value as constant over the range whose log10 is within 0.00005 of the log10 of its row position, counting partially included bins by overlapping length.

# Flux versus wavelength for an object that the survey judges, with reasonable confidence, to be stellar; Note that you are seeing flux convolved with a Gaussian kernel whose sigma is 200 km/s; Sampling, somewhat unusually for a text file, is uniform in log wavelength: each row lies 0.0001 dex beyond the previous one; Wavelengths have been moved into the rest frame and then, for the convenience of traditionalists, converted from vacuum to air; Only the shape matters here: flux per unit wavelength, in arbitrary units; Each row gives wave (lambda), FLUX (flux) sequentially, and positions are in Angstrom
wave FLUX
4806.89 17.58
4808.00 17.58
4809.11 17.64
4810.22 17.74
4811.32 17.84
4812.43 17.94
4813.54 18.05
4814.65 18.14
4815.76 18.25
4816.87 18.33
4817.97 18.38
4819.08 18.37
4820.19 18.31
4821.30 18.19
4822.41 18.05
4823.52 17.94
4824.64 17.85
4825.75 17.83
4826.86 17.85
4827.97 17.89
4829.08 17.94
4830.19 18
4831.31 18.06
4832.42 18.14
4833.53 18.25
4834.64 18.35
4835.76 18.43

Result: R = 18.35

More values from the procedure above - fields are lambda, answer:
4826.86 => 17.85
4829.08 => 17.94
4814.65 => 18.14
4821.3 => 18.19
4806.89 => 17.58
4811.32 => 17.84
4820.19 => 18.31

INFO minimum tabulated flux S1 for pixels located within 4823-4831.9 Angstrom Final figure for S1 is 17.83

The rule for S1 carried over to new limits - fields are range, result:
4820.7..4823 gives 18.05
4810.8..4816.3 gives 17.84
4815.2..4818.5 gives 18.25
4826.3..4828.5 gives 17.85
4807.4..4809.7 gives 17.58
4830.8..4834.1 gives 18.06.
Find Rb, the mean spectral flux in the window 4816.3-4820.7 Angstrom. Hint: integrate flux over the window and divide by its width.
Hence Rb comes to 18.4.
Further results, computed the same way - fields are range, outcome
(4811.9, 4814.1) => 18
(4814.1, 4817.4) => 18.2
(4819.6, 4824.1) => 18.1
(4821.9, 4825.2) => 17.9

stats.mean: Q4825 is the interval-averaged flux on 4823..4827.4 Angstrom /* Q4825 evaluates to 17.8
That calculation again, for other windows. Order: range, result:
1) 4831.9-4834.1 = 18.2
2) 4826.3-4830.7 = 17.9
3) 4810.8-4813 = 17.9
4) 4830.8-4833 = 18.1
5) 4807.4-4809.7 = 17.5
